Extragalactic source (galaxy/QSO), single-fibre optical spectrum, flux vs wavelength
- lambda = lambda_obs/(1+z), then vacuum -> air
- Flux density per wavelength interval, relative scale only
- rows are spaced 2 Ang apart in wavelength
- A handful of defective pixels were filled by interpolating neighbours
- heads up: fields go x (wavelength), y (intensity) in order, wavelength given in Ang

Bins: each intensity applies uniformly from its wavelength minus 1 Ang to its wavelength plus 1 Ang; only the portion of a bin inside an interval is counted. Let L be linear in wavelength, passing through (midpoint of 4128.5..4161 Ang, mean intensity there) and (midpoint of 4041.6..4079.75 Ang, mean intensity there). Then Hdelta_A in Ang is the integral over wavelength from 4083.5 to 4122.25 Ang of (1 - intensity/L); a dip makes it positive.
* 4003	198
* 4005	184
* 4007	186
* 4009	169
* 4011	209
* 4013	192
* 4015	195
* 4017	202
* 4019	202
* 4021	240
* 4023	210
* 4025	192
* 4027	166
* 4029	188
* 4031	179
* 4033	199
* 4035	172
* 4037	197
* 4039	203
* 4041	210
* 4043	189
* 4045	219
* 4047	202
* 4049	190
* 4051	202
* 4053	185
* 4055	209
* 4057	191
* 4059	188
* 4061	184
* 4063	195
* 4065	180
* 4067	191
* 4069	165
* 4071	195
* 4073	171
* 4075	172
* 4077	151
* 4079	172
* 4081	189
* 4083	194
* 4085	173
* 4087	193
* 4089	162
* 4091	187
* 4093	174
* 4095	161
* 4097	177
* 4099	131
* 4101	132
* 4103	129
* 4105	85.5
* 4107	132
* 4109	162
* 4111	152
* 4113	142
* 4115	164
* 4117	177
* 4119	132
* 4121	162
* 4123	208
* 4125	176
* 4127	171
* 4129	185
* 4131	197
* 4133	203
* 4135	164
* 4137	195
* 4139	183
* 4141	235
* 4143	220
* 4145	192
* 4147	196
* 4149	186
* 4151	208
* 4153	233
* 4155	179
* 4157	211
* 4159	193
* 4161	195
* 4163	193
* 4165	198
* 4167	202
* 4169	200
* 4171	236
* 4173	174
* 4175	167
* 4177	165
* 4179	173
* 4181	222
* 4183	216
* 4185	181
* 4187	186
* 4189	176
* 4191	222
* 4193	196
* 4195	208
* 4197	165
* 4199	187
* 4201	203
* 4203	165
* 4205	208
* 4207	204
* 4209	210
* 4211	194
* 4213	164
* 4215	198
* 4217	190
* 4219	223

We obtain 7.6 Ang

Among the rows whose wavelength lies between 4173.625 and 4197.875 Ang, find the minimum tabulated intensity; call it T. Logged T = 165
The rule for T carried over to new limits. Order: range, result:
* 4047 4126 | 85.5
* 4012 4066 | 166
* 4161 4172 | 193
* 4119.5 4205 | 162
